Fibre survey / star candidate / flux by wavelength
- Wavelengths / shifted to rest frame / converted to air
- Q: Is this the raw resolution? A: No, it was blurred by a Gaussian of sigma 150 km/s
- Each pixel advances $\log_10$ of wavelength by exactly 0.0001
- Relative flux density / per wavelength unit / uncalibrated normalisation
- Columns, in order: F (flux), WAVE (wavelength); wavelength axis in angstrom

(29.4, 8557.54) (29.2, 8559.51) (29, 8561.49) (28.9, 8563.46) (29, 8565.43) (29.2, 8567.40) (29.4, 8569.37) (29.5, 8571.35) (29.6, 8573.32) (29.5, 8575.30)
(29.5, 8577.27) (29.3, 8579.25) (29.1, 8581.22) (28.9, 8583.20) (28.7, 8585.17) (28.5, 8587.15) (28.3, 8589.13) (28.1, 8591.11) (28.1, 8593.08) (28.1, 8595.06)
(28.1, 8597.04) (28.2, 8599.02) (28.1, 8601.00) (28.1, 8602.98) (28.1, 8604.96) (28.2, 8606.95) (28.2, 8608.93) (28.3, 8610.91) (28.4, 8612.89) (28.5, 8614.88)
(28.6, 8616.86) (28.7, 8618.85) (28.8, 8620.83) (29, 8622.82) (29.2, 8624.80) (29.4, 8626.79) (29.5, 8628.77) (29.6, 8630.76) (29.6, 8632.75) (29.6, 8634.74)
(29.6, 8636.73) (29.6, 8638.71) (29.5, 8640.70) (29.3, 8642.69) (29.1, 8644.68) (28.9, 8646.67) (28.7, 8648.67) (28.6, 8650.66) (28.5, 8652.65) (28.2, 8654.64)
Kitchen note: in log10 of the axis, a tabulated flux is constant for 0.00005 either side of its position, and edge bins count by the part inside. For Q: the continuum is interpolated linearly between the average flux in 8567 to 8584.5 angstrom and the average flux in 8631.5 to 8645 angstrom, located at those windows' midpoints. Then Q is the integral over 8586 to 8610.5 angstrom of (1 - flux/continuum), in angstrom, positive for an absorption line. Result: 1.0 angstrom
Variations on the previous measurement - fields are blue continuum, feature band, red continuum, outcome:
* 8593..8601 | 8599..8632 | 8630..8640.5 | 0.2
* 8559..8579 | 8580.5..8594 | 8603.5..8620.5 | 0.2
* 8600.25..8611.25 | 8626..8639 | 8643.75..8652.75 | -0.5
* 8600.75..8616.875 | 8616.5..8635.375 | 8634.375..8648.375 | -0.3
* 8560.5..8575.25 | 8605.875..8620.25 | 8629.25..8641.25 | 0.5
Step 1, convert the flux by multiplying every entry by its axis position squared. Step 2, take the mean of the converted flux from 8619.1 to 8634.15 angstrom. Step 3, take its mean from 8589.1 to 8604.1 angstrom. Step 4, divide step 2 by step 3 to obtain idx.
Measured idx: 1.0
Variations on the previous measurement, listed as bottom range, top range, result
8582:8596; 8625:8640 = 1.05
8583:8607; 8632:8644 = 1.06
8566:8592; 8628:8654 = 1.02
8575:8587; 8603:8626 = 0.99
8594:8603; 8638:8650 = 1.05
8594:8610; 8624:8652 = 1.05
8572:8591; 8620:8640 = 1.03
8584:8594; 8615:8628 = 1.03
